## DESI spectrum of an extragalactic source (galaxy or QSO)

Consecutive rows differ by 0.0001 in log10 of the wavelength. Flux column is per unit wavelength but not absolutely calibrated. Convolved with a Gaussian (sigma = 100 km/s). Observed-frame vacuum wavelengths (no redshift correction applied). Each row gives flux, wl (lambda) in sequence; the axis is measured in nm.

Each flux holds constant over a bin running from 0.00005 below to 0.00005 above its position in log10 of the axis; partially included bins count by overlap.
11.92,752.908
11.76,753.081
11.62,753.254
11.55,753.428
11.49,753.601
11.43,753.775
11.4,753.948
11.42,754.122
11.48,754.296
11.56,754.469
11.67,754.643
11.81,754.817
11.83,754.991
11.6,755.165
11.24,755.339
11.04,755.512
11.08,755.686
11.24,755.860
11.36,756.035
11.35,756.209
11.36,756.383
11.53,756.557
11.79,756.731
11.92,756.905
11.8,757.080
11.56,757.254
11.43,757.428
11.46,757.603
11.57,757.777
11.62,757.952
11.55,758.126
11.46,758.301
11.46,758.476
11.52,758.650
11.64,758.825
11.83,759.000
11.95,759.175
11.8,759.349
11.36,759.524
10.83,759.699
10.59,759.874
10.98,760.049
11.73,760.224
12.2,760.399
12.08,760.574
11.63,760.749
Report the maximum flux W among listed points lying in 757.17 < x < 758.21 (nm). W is 11.62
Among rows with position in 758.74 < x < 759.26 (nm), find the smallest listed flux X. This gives 11.64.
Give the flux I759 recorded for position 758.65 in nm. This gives 11.52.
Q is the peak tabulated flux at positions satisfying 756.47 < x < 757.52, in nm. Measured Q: 11.92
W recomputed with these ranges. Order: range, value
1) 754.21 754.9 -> 11.81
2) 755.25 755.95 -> 11.24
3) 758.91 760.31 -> 11.95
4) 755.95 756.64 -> 11.53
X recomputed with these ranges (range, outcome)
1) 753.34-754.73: 11.4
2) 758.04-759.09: 11.46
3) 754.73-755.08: 11.81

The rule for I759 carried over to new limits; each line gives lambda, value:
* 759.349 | 11.8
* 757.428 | 11.43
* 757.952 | 11.62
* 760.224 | 11.73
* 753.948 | 11.4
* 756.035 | 11.36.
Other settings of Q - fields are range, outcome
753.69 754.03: 11.43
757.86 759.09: 11.83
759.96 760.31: 11.73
